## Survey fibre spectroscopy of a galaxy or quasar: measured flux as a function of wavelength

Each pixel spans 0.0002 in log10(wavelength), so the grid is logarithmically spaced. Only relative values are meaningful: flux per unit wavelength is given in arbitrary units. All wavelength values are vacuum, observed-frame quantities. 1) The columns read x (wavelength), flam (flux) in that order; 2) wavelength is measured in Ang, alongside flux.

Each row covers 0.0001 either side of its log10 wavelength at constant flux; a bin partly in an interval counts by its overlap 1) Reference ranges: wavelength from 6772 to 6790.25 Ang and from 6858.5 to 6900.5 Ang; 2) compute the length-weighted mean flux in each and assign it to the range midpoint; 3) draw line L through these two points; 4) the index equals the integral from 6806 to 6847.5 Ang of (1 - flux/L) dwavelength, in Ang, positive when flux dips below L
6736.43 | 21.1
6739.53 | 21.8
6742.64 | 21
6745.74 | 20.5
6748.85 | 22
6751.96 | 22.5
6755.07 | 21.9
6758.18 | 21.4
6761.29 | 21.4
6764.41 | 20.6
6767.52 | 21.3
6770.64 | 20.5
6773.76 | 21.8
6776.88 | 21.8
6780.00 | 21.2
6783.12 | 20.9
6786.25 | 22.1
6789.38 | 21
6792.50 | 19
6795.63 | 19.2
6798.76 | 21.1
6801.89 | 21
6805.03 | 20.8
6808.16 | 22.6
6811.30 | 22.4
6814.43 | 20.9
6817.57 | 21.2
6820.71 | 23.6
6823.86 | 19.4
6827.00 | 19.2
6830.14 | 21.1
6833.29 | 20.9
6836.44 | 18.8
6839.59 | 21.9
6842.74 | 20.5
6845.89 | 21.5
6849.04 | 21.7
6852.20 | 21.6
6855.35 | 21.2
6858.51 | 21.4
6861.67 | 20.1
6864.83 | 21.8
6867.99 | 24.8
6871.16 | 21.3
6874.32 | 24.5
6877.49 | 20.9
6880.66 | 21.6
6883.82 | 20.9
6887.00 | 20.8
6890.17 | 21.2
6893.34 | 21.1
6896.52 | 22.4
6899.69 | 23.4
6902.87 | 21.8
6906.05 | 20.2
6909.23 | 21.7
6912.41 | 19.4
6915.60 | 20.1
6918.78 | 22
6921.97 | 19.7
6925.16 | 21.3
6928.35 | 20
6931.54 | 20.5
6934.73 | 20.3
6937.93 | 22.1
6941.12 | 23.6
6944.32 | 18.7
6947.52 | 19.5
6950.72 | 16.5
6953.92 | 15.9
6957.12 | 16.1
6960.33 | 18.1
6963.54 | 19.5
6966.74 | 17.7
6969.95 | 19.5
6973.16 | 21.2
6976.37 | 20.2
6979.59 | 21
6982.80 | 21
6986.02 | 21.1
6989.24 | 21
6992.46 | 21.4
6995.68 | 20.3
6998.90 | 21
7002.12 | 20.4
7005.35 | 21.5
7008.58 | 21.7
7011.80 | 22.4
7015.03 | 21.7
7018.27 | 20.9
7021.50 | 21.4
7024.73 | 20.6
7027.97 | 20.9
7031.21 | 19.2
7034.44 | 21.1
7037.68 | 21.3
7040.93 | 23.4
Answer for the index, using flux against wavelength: 1.1 Ang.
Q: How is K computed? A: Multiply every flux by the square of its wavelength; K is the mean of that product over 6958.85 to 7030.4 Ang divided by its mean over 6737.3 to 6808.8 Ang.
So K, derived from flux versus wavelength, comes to 1.04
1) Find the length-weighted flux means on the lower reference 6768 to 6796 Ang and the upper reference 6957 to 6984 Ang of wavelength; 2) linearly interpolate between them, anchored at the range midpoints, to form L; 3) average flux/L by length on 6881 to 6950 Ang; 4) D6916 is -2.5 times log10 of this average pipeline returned -0.05 mag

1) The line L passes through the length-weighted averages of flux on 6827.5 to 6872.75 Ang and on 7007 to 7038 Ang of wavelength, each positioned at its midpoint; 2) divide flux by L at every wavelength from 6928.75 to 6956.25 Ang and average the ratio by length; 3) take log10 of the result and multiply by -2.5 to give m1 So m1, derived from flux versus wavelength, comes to 0.09 mag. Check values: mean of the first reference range 21.3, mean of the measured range 19.6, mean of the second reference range 21.1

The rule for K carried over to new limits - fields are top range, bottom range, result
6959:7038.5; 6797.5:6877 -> 1.01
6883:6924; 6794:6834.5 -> 1.03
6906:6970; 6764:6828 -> 0.97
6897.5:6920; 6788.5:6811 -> 1.06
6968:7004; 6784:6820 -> 1.04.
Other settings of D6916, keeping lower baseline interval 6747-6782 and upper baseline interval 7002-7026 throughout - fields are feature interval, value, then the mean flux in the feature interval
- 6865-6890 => -0.030 mag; 22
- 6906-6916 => 0.053 mag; 20.4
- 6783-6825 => 0.018 mag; 21.1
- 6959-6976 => 0.113 mag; 19.3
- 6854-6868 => -0.005 mag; 21.5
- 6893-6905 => -0.038 mag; 22.2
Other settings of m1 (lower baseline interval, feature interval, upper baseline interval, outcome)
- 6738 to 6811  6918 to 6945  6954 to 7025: -0.020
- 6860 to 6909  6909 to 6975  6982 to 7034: 0.095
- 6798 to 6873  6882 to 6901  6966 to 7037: -0.024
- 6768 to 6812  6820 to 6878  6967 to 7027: -0.016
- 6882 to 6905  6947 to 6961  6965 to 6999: 0.222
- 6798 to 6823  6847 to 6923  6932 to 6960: -0.065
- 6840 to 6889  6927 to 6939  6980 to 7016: 0.038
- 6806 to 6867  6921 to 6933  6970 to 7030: 0.036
